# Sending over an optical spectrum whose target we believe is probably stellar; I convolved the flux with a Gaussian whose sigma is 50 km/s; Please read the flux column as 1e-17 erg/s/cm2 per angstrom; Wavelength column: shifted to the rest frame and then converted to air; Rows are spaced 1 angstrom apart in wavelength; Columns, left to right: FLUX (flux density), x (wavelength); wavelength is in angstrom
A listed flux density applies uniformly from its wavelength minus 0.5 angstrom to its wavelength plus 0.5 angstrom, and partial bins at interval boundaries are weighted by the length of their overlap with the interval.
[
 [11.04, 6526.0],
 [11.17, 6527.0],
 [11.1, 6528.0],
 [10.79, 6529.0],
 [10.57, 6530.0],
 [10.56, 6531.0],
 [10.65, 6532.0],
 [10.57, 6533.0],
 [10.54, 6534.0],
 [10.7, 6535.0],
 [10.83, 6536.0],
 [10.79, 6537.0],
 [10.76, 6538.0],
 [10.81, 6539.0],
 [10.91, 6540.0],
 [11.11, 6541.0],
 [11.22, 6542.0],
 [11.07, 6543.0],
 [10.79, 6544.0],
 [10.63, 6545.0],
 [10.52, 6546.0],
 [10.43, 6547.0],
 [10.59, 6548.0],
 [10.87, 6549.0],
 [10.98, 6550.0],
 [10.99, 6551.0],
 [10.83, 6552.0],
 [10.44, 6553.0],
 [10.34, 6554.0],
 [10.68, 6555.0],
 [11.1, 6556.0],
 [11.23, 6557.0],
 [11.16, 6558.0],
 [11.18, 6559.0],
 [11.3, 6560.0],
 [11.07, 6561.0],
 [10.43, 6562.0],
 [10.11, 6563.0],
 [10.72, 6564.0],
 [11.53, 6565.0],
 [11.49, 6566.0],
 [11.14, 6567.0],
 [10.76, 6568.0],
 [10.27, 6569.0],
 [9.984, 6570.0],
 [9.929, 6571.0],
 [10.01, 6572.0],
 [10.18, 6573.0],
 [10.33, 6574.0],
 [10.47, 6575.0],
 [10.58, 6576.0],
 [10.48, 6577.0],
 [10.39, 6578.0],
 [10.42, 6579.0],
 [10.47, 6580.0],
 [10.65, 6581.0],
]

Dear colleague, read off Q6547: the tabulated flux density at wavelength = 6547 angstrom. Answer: 10.43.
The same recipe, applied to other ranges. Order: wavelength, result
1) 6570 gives 9.984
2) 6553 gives 10.44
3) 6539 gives 10.81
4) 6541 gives 11.11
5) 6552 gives 10.83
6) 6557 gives 11.23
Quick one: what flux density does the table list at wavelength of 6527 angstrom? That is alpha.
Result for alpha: 11.17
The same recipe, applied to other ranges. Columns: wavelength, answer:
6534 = 10.54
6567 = 11.14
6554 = 10.34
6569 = 10.27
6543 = 11.07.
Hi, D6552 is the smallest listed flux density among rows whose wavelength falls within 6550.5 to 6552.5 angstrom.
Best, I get 10.83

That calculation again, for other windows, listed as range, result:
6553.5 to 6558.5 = 10.34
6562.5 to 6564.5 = 10.11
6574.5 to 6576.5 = 10.47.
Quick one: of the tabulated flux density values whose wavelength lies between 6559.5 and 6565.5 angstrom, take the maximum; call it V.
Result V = 11.53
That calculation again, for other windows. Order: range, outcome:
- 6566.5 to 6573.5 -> 11.14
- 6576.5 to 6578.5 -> 10.48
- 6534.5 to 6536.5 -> 10.83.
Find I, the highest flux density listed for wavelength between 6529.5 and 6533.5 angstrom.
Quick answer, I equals 10.65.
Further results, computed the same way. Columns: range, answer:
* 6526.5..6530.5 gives 11.17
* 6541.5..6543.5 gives 11.22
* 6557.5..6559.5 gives 11.18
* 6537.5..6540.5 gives 10.91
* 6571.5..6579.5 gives 10.58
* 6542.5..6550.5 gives 11.07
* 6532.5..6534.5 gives 10.57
